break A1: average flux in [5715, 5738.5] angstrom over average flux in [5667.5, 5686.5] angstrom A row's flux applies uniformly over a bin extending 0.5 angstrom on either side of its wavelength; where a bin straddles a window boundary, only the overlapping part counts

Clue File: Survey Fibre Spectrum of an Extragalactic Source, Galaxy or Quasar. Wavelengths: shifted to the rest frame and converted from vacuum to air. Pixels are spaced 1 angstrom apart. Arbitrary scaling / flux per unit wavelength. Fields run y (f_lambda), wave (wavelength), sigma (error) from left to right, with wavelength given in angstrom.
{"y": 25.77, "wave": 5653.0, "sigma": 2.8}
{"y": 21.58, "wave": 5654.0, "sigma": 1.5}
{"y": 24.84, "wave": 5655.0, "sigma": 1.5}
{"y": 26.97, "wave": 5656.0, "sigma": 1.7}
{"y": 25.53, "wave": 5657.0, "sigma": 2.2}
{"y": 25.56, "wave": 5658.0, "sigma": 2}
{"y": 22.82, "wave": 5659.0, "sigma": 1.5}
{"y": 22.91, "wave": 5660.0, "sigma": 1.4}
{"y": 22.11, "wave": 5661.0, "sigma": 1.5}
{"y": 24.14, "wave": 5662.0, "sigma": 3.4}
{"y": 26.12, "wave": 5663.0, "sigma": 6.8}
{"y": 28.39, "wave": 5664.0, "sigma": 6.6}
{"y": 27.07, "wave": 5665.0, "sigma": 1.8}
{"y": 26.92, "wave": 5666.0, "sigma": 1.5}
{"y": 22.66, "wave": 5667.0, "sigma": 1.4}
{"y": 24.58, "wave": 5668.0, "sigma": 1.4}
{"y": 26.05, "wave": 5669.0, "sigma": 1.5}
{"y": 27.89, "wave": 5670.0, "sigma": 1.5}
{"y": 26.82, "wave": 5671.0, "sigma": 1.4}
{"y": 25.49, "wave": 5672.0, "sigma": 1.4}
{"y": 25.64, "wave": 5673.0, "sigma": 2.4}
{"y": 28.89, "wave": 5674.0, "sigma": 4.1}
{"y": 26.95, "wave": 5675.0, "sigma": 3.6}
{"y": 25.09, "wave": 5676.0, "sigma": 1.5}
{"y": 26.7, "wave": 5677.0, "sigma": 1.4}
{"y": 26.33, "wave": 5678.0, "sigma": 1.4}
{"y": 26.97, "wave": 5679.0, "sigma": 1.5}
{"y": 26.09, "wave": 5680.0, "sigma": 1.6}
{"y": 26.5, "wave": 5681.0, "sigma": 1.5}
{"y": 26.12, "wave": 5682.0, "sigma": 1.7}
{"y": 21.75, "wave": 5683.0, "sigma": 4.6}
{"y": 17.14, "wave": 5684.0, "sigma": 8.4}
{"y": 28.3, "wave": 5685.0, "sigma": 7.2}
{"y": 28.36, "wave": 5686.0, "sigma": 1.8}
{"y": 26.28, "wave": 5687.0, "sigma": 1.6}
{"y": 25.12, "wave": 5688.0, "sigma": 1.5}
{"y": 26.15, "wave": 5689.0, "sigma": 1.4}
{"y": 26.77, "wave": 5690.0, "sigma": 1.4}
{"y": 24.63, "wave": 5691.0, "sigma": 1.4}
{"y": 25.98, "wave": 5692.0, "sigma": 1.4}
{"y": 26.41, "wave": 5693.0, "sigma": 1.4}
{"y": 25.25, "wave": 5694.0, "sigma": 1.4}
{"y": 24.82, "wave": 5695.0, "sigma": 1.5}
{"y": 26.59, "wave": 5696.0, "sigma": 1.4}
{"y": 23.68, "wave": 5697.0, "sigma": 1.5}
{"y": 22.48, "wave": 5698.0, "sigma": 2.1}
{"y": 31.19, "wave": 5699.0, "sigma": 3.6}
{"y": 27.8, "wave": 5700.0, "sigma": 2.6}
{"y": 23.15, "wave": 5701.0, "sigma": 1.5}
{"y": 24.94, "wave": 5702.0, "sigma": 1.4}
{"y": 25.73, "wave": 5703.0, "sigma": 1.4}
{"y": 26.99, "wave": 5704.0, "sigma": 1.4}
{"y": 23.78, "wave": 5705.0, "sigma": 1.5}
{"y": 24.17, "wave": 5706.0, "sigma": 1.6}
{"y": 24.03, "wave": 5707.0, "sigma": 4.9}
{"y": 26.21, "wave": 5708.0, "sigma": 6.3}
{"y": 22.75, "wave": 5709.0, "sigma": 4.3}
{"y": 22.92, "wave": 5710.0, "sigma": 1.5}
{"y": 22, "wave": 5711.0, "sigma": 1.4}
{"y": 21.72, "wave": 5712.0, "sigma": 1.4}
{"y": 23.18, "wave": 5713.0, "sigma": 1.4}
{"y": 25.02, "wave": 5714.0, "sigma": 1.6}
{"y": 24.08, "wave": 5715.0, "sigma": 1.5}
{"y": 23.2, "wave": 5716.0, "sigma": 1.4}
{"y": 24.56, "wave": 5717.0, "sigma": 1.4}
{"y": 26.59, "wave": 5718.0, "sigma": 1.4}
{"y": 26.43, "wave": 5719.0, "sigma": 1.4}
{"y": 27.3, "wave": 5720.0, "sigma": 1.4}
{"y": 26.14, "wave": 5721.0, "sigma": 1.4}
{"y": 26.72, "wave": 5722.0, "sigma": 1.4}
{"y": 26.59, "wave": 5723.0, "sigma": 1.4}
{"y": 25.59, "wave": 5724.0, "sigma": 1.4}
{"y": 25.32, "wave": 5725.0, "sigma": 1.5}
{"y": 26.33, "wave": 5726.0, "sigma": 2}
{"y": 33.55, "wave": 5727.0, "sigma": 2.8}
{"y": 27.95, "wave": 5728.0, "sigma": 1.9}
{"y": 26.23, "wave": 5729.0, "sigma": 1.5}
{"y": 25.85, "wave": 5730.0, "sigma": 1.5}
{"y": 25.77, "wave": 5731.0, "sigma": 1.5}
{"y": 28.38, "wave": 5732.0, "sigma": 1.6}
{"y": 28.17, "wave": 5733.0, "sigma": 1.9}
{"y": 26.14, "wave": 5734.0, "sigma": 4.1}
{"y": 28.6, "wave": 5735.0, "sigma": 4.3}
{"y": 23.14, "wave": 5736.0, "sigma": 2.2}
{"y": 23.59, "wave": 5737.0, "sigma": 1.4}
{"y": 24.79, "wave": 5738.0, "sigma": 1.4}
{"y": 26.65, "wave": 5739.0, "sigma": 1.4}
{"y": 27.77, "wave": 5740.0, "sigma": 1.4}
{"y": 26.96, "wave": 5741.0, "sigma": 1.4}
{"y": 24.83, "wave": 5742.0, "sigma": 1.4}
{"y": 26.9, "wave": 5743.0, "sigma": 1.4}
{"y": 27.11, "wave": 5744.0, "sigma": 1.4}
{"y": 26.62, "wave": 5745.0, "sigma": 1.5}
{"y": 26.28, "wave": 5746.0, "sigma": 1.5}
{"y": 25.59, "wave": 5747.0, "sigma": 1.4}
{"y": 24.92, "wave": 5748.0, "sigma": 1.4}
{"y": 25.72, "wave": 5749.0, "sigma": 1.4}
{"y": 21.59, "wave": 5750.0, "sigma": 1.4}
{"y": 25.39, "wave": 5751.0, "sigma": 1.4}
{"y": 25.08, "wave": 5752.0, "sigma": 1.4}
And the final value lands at 1.0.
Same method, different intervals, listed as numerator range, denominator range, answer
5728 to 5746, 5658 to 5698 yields 1.03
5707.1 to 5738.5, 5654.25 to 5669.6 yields 1.02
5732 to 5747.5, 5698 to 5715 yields 1.07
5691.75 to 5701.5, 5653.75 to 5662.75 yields 1.06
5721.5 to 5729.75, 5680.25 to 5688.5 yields 1.09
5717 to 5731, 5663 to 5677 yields 1.02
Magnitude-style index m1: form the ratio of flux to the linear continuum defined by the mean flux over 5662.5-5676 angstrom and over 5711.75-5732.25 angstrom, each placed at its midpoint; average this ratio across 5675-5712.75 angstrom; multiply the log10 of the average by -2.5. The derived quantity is 0.04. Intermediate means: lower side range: 26.4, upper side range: 26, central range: 25.2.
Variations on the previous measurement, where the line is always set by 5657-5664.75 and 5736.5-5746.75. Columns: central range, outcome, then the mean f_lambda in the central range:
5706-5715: 0.090 mag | 23.6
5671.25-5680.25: -0.063 mag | 26.5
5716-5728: -0.038 mag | 26.7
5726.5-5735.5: -0.077 mag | 27.8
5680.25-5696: -0.007 mag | 25.4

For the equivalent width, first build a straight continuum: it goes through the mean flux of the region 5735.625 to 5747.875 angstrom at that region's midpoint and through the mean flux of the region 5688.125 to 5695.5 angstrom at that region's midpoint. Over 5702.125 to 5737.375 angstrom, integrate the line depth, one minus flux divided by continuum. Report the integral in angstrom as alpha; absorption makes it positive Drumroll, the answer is 0.3 angstrom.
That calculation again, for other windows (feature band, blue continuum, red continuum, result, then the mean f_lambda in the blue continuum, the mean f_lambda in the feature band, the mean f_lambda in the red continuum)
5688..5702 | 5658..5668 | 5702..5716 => -0.8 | 24.8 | 25.7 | 24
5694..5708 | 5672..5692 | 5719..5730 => 0.5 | 25.8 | 25.4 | 27.1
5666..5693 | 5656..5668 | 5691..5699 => -0.6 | 25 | 25.8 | 25.4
